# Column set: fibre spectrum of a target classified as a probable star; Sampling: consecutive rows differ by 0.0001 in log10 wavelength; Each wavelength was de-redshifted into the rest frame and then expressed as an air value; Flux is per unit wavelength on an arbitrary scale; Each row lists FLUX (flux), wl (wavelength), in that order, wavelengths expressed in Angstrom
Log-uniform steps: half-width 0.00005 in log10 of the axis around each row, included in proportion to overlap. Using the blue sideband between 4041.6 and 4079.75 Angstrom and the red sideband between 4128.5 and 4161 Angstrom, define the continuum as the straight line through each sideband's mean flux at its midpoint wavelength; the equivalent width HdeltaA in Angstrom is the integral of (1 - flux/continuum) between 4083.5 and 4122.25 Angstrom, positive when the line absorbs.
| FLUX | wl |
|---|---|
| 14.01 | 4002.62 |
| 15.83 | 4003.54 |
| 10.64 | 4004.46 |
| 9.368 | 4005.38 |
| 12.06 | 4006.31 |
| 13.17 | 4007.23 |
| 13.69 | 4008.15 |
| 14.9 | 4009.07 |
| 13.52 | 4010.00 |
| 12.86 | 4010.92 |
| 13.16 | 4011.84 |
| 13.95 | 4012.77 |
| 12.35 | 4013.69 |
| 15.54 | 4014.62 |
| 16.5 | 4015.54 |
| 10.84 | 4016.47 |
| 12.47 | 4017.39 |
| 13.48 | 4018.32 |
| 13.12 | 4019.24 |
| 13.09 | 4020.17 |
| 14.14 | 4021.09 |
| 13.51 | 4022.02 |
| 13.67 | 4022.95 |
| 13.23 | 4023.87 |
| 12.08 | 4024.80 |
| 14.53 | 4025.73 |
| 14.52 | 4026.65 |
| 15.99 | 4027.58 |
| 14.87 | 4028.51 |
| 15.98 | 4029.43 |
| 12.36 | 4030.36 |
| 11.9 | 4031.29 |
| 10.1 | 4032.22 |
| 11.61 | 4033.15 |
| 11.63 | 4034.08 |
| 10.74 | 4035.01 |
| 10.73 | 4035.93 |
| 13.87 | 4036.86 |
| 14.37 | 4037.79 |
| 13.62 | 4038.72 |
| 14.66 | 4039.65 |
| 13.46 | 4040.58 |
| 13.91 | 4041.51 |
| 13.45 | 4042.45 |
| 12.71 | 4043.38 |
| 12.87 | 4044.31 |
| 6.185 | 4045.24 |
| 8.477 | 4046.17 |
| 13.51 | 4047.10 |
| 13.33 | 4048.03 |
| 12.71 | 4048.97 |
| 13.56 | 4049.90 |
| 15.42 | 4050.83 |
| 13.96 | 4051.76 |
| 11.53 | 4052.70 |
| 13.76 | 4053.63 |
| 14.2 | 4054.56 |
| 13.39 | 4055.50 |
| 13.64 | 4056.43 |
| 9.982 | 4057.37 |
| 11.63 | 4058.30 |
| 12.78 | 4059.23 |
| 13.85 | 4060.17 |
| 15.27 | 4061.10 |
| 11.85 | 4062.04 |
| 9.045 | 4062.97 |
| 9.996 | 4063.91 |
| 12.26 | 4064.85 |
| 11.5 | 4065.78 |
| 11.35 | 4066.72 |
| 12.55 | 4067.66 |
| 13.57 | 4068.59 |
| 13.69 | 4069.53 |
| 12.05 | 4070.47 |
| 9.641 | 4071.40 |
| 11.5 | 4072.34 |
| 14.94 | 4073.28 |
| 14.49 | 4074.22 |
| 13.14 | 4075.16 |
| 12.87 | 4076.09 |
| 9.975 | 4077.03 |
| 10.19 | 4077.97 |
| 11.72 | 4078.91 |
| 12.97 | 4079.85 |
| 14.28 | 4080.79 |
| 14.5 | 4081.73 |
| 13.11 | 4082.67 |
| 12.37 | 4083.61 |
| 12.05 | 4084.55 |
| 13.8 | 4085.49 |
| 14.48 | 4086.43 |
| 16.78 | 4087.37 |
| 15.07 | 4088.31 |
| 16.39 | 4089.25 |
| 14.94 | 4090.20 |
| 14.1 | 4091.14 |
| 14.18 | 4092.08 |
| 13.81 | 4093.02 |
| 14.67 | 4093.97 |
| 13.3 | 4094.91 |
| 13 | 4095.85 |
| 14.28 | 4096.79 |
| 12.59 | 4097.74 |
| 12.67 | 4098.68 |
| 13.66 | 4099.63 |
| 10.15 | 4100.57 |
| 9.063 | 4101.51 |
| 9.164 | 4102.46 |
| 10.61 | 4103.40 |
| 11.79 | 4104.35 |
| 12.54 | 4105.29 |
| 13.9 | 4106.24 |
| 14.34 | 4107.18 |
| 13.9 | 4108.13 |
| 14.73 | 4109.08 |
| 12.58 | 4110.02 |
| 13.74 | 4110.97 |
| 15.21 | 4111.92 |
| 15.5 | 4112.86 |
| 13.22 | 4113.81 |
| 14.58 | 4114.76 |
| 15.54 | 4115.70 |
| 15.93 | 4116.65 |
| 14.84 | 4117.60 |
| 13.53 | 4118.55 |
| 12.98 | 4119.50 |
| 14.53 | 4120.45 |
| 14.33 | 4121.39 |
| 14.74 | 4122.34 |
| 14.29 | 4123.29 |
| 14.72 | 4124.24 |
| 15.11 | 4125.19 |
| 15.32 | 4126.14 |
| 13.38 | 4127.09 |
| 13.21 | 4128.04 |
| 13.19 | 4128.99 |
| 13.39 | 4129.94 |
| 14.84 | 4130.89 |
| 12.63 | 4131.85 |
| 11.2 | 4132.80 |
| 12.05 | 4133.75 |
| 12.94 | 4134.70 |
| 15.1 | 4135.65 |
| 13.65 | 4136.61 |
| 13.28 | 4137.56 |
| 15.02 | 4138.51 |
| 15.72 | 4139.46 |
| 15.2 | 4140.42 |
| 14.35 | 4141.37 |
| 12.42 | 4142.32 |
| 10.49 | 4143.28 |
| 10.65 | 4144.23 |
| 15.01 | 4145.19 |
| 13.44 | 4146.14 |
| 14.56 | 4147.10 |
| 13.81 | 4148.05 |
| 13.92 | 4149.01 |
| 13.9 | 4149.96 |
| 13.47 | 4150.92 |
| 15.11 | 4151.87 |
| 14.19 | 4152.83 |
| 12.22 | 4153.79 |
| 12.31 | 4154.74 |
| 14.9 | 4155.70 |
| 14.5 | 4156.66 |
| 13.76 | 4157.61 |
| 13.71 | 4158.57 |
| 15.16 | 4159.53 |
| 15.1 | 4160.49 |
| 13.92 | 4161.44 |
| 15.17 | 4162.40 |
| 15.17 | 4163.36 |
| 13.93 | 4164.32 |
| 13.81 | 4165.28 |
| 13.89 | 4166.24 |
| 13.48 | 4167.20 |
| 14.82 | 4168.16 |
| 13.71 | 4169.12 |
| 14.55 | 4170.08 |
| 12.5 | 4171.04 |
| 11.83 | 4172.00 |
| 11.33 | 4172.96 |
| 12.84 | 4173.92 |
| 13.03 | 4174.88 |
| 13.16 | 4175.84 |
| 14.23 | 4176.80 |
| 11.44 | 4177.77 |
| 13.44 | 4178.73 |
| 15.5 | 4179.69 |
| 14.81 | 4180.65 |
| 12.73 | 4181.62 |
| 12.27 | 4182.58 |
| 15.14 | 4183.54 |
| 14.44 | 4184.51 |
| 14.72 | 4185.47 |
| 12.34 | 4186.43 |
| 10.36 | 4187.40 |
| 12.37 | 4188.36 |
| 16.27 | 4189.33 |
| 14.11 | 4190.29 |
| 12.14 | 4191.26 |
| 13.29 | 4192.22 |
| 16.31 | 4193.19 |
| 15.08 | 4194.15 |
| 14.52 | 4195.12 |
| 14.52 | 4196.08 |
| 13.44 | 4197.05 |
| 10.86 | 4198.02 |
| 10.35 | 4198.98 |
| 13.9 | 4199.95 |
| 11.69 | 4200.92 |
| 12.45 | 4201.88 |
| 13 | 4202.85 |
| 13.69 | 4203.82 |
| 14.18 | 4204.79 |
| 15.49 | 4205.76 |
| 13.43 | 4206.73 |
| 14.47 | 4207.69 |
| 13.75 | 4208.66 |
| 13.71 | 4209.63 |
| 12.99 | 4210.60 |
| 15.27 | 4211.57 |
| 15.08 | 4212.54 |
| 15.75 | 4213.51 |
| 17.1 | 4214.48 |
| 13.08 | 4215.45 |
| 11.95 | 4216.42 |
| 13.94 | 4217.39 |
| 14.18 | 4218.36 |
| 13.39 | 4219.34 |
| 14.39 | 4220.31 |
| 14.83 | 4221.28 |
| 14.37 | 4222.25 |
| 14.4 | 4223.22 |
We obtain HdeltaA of -1.9 Angstrom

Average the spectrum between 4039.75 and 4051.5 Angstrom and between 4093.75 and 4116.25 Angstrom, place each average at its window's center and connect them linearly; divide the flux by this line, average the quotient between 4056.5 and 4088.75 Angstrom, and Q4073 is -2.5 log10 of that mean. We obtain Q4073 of 0.02 mag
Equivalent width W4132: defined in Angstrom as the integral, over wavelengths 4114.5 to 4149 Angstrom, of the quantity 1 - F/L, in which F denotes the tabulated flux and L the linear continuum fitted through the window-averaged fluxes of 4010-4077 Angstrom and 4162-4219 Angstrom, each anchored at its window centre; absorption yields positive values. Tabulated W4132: -1.4 Angstrom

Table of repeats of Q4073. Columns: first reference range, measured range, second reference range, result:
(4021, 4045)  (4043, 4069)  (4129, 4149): 0.08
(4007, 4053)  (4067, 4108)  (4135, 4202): 0.03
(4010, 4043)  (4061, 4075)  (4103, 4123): 0.12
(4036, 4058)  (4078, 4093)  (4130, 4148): -0.07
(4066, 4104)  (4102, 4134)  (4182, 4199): -0.05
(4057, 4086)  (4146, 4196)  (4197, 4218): -0.04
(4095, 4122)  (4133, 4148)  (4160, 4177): 0.00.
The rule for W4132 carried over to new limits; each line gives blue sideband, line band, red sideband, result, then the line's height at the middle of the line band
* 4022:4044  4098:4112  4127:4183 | 1.0 Angstrom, 13.5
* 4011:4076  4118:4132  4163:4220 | -0.8 Angstrom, 13.3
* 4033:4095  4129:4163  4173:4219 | -1.0 Angstrom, 13.4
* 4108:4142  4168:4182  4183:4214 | 0.6 Angstrom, 13.8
